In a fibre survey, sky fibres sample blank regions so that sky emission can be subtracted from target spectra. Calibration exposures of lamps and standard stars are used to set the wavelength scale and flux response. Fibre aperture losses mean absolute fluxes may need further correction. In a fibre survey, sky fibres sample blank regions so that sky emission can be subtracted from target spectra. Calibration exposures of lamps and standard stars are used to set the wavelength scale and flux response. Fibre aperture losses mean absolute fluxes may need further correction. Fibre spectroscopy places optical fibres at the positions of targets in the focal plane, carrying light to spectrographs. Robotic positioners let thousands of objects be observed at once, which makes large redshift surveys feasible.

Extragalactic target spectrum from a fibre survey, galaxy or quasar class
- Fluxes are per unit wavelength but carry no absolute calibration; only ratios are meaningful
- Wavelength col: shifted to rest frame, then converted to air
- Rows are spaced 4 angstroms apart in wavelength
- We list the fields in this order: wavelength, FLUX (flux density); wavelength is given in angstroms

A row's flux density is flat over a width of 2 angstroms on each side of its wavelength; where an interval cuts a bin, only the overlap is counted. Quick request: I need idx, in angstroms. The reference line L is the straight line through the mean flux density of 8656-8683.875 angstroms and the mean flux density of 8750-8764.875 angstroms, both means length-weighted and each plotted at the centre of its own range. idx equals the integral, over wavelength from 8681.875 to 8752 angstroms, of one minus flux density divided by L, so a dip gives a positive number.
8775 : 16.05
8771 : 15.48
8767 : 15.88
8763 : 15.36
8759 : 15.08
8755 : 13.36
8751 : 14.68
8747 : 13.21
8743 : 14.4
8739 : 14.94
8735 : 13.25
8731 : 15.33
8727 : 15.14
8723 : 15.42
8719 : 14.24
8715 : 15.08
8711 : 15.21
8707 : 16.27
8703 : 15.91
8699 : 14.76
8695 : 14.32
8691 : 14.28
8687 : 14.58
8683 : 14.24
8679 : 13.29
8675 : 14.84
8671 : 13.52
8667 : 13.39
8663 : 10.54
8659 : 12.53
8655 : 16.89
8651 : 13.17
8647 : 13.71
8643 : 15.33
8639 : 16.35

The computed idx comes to -3.8 angstroms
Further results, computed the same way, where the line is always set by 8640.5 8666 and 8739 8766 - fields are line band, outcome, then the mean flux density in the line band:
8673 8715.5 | -2.3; 14.8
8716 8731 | -0.8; 15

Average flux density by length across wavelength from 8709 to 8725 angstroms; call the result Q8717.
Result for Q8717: 15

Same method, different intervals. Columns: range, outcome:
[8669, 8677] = 14.2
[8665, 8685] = 13.9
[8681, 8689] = 14.4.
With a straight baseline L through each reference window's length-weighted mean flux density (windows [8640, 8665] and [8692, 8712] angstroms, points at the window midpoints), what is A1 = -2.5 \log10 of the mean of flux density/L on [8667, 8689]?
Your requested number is 0.039 mag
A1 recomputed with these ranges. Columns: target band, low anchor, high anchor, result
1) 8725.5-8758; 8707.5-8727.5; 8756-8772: 0.07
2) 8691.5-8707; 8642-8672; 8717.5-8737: -0.06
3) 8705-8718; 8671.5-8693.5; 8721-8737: -0.06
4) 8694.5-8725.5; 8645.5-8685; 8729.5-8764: -0.09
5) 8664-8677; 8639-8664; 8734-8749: 0.03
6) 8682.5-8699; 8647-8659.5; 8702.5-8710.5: 0.08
